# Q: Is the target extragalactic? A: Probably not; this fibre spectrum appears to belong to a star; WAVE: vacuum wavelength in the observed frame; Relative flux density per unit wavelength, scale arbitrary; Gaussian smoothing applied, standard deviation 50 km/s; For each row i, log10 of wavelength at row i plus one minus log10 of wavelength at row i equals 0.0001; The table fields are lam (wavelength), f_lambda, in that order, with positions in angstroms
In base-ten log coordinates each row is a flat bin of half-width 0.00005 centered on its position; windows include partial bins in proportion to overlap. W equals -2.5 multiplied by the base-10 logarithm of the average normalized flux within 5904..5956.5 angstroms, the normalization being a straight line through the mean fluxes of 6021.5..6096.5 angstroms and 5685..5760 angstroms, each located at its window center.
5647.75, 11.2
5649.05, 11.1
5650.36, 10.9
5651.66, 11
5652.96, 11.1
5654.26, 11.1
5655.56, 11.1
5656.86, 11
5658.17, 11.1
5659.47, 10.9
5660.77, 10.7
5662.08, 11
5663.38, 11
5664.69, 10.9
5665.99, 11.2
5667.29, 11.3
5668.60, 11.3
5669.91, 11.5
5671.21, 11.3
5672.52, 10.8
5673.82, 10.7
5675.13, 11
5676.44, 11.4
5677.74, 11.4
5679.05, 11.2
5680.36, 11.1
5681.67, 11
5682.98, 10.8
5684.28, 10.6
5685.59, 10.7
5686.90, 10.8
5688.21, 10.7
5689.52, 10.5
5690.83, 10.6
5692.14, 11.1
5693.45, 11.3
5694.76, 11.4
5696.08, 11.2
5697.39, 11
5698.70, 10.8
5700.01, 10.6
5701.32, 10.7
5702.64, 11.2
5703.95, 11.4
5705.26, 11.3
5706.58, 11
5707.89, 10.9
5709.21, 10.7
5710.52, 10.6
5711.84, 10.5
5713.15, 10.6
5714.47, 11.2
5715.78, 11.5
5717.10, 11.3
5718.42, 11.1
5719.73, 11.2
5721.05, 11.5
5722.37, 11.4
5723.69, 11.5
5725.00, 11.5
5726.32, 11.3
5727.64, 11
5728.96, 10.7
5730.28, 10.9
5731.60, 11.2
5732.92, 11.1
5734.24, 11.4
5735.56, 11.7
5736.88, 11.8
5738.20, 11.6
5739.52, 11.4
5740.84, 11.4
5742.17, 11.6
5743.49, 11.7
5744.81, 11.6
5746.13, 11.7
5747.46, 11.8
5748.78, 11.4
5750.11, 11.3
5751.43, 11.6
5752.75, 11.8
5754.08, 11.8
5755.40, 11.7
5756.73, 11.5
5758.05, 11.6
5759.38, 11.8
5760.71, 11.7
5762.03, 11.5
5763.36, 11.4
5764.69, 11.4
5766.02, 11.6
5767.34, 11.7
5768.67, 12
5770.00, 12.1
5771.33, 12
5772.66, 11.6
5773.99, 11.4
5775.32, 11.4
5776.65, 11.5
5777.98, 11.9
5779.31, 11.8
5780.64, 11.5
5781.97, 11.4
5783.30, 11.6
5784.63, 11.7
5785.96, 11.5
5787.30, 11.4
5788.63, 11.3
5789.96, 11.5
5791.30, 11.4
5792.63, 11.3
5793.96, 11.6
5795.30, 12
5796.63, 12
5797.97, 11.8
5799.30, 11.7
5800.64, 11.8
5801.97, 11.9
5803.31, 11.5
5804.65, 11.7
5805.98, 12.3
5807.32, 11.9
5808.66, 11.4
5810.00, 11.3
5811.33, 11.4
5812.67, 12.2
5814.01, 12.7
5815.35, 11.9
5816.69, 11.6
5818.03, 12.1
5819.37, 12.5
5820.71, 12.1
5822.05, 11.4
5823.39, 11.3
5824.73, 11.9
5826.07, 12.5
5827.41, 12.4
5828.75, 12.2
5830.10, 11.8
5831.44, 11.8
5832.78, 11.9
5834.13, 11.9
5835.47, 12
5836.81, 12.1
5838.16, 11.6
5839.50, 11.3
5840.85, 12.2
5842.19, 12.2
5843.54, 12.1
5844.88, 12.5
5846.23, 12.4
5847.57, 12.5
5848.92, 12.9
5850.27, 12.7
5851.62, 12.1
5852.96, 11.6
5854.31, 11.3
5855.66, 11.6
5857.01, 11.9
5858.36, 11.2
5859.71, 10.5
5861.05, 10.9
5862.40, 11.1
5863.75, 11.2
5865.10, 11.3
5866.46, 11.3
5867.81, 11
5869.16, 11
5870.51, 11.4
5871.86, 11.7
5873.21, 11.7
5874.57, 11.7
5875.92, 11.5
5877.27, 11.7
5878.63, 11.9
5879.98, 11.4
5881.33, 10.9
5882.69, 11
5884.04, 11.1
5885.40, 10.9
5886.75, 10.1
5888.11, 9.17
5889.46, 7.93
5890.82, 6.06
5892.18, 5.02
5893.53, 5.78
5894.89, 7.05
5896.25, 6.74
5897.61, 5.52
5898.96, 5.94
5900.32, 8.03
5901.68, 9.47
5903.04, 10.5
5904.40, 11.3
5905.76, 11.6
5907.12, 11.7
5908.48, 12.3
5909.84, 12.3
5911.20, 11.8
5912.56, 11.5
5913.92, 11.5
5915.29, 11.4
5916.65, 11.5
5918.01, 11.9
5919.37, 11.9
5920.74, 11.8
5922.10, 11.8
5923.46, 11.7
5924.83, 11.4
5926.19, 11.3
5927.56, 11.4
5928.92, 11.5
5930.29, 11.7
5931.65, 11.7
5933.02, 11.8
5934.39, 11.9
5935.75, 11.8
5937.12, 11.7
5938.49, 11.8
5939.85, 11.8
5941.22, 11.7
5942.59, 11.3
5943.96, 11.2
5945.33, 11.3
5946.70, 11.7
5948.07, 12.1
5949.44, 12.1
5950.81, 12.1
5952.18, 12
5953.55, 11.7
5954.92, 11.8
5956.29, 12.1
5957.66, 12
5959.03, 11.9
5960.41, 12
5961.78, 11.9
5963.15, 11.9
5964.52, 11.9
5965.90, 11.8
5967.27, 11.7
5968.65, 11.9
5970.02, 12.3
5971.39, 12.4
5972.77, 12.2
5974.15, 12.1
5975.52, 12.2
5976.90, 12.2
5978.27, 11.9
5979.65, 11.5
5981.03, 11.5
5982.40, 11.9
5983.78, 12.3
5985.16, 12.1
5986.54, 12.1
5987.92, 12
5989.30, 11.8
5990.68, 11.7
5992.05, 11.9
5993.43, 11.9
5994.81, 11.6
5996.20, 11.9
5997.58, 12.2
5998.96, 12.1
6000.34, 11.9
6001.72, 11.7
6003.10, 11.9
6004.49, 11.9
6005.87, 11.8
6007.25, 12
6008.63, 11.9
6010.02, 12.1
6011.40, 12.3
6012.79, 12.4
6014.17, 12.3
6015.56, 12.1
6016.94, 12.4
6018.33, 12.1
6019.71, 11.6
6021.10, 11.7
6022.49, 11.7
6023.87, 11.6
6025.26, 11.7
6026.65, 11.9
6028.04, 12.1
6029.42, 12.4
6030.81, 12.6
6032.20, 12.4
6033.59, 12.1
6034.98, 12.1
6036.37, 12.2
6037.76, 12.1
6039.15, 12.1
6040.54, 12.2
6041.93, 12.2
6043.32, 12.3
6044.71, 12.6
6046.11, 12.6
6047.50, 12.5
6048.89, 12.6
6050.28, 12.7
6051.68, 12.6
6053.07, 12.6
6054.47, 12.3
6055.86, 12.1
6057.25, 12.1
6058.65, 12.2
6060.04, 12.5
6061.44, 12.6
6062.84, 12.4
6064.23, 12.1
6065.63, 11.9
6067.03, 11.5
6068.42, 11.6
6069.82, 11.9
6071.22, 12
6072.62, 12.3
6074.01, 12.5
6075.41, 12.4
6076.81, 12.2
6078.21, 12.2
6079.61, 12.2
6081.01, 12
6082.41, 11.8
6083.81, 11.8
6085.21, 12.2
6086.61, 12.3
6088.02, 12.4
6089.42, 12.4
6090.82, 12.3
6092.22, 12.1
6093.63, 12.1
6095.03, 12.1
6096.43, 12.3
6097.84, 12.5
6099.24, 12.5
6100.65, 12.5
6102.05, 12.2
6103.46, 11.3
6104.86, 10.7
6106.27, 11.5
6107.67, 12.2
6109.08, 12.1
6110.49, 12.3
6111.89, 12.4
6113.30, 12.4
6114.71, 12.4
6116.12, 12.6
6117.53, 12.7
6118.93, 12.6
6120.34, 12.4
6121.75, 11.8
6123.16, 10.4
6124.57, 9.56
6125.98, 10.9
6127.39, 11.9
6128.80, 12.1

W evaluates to 0.01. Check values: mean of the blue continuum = 11.2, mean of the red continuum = 12.2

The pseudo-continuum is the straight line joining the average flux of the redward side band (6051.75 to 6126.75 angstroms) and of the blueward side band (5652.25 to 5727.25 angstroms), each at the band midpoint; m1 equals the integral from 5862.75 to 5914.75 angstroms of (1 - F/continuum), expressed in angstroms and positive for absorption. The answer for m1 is 6.5 angstroms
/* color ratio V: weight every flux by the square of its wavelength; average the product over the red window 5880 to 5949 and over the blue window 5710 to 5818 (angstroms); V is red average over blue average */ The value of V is 1.0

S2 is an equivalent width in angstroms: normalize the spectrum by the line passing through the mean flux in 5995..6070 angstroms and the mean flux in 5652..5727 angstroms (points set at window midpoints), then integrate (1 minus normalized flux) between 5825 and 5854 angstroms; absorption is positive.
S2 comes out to -1.5 angstroms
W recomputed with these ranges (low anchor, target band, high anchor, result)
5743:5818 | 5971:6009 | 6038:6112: 0.01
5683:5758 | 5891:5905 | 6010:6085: 0.49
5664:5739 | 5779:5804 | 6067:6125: -0.03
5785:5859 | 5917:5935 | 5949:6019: 0.03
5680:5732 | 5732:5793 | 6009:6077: -0.04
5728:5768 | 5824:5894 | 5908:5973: 0.04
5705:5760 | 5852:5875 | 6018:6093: 0.03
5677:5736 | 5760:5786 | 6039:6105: -0.04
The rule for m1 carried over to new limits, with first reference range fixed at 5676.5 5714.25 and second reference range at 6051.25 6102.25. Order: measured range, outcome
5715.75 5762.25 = -1.62 angstroms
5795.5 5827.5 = -1.59 angstroms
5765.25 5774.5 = -0.49 angstroms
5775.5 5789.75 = -0.42 angstroms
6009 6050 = -0.43 angstroms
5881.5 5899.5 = 5.61 angstroms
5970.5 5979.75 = -0.19 angstroms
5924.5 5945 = 0.23 angstroms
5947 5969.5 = -0.23 angstroms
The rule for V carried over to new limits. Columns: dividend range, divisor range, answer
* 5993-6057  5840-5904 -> 1.22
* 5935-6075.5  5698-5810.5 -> 1.14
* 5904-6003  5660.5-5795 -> 1.13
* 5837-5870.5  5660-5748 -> 1.10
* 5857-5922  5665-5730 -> 1.00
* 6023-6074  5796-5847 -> 1.11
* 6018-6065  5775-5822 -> 1.13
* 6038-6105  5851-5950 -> 1.20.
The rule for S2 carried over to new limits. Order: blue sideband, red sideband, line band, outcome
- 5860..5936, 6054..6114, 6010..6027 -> -0.6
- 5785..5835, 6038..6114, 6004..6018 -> 0.0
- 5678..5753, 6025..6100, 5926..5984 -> 0.3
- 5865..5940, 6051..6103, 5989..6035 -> -1.5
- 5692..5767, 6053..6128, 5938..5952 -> 0.0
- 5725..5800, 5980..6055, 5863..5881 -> 0.5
